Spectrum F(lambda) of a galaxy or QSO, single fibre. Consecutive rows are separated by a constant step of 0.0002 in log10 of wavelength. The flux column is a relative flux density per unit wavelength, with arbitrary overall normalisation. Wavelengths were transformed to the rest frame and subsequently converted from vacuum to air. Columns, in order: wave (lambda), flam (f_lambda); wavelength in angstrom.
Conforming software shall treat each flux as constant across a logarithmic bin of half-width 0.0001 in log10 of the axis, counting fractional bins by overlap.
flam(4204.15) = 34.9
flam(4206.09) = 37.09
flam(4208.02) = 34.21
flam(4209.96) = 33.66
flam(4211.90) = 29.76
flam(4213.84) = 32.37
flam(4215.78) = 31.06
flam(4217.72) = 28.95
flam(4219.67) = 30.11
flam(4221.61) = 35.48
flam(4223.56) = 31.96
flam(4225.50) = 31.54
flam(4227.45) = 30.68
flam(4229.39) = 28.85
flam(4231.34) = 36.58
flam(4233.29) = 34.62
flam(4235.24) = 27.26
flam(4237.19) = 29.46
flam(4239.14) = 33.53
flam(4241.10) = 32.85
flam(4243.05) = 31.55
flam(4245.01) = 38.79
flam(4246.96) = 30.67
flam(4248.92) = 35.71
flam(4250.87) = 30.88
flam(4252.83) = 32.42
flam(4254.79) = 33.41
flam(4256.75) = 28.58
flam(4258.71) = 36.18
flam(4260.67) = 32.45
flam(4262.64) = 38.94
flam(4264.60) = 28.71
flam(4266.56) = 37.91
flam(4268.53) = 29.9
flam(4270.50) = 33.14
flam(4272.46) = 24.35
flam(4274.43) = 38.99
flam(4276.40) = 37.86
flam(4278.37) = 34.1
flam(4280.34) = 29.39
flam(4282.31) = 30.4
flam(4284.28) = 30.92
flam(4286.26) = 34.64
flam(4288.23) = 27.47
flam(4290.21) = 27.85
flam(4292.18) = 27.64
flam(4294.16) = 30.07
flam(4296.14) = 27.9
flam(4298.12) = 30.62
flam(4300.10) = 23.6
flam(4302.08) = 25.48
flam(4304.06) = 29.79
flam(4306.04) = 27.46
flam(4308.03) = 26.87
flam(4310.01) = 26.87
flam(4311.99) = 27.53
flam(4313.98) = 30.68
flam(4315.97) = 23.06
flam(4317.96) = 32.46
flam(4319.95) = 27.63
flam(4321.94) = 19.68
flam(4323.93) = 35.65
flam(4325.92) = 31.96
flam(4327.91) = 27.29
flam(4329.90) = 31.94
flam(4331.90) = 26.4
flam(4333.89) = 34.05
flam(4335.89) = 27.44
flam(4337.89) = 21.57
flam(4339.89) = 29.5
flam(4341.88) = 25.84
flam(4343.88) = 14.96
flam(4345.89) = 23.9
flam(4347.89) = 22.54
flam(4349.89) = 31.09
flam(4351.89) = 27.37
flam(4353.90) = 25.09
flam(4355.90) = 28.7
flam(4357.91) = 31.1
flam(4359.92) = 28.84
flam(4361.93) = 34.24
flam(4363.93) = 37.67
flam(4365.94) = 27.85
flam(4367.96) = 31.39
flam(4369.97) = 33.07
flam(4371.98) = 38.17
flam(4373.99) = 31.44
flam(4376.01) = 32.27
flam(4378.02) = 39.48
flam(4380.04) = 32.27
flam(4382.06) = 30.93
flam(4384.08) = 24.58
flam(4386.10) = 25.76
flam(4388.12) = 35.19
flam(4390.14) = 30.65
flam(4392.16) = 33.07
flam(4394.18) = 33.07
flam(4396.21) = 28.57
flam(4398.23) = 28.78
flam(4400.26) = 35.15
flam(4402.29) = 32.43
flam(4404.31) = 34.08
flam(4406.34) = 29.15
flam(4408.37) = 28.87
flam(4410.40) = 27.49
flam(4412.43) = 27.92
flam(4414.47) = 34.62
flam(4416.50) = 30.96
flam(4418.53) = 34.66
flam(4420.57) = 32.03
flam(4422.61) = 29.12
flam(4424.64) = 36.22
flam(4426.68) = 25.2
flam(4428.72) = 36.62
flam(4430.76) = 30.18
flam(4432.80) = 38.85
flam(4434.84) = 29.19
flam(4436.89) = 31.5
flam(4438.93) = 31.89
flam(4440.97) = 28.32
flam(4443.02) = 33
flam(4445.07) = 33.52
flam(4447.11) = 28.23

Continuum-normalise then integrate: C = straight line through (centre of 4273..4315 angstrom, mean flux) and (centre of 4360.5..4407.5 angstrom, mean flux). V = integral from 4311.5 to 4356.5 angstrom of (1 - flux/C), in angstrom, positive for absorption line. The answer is 5.2 angstrom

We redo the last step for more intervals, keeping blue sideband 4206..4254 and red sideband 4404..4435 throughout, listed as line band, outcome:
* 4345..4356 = 1.9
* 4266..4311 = 2.9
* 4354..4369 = 0.4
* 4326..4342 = 1.8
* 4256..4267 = -0.5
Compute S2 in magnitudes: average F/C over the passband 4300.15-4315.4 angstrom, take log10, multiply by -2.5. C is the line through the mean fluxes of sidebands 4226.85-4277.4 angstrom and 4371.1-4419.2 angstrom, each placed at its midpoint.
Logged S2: 0.18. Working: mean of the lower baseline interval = 32.9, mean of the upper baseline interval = 31.6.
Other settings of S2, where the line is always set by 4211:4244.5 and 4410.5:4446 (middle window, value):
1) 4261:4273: -0.026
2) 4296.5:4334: 0.127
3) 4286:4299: 0.092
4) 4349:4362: 0.095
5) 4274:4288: -0.050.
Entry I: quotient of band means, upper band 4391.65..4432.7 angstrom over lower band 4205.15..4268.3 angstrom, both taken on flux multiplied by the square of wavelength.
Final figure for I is 1.0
